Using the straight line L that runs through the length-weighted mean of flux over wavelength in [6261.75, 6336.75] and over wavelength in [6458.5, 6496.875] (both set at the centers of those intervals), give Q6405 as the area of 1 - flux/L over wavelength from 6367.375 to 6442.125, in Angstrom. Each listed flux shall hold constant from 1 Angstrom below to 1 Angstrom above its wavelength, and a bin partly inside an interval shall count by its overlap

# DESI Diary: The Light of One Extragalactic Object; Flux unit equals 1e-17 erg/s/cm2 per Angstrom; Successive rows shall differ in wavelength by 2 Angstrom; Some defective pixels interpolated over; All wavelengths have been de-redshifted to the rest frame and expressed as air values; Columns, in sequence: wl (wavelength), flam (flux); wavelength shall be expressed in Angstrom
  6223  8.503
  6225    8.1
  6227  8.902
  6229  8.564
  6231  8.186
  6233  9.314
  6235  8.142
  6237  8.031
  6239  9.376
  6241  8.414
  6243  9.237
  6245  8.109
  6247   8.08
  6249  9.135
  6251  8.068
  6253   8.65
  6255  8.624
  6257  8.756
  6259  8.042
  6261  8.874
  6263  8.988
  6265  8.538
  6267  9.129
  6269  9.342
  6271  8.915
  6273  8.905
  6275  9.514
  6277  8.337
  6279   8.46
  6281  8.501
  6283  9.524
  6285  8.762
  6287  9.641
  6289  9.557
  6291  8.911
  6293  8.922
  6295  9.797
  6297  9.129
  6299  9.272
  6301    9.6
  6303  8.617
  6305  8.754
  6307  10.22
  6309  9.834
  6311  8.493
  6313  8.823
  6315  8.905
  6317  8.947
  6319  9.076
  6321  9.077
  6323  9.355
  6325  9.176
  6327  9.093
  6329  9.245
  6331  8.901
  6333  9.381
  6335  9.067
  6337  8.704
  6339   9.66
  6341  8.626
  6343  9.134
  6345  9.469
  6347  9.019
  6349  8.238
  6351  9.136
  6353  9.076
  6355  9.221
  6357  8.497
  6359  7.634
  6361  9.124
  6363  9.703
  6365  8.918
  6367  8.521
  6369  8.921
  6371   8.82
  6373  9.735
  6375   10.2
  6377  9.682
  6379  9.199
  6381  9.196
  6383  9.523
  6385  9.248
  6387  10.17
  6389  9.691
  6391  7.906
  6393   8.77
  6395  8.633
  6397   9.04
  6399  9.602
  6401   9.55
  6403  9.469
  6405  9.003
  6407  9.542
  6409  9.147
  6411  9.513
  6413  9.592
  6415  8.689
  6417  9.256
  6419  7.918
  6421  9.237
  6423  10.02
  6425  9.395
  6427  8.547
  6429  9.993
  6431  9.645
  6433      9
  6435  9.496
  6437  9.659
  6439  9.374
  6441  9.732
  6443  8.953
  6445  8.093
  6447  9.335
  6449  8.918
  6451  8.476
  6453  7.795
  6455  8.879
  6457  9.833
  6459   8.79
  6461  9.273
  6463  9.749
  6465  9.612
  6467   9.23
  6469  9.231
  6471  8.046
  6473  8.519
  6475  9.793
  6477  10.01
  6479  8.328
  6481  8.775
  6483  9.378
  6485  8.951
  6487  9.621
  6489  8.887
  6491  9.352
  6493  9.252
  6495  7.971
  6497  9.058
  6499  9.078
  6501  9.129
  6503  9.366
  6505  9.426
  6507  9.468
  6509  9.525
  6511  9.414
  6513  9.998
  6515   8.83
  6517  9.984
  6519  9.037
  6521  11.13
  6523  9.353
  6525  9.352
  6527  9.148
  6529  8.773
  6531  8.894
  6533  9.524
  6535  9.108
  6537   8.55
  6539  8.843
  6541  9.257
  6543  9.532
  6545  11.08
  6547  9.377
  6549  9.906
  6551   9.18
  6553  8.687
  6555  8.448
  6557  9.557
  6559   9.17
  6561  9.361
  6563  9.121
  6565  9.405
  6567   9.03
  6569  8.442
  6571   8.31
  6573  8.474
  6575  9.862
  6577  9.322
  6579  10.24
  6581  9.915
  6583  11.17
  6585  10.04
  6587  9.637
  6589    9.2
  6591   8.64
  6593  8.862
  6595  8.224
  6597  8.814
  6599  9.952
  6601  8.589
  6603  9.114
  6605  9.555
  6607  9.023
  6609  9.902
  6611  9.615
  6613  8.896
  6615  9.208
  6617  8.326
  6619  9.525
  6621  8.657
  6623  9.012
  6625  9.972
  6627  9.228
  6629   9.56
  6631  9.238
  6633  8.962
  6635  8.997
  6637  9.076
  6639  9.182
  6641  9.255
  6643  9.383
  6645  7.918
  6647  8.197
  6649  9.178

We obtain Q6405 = -1.6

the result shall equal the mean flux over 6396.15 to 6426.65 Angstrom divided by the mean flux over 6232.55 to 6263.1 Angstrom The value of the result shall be 1.08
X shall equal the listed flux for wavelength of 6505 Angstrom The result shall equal 9.426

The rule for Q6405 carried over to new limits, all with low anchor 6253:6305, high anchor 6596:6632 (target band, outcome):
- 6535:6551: -0.5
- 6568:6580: 0.1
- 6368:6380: -0.5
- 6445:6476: 0.4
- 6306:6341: -0.6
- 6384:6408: -0.4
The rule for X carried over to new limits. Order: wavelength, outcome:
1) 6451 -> 8.476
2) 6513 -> 9.998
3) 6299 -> 9.272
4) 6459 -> 8.79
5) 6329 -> 9.245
